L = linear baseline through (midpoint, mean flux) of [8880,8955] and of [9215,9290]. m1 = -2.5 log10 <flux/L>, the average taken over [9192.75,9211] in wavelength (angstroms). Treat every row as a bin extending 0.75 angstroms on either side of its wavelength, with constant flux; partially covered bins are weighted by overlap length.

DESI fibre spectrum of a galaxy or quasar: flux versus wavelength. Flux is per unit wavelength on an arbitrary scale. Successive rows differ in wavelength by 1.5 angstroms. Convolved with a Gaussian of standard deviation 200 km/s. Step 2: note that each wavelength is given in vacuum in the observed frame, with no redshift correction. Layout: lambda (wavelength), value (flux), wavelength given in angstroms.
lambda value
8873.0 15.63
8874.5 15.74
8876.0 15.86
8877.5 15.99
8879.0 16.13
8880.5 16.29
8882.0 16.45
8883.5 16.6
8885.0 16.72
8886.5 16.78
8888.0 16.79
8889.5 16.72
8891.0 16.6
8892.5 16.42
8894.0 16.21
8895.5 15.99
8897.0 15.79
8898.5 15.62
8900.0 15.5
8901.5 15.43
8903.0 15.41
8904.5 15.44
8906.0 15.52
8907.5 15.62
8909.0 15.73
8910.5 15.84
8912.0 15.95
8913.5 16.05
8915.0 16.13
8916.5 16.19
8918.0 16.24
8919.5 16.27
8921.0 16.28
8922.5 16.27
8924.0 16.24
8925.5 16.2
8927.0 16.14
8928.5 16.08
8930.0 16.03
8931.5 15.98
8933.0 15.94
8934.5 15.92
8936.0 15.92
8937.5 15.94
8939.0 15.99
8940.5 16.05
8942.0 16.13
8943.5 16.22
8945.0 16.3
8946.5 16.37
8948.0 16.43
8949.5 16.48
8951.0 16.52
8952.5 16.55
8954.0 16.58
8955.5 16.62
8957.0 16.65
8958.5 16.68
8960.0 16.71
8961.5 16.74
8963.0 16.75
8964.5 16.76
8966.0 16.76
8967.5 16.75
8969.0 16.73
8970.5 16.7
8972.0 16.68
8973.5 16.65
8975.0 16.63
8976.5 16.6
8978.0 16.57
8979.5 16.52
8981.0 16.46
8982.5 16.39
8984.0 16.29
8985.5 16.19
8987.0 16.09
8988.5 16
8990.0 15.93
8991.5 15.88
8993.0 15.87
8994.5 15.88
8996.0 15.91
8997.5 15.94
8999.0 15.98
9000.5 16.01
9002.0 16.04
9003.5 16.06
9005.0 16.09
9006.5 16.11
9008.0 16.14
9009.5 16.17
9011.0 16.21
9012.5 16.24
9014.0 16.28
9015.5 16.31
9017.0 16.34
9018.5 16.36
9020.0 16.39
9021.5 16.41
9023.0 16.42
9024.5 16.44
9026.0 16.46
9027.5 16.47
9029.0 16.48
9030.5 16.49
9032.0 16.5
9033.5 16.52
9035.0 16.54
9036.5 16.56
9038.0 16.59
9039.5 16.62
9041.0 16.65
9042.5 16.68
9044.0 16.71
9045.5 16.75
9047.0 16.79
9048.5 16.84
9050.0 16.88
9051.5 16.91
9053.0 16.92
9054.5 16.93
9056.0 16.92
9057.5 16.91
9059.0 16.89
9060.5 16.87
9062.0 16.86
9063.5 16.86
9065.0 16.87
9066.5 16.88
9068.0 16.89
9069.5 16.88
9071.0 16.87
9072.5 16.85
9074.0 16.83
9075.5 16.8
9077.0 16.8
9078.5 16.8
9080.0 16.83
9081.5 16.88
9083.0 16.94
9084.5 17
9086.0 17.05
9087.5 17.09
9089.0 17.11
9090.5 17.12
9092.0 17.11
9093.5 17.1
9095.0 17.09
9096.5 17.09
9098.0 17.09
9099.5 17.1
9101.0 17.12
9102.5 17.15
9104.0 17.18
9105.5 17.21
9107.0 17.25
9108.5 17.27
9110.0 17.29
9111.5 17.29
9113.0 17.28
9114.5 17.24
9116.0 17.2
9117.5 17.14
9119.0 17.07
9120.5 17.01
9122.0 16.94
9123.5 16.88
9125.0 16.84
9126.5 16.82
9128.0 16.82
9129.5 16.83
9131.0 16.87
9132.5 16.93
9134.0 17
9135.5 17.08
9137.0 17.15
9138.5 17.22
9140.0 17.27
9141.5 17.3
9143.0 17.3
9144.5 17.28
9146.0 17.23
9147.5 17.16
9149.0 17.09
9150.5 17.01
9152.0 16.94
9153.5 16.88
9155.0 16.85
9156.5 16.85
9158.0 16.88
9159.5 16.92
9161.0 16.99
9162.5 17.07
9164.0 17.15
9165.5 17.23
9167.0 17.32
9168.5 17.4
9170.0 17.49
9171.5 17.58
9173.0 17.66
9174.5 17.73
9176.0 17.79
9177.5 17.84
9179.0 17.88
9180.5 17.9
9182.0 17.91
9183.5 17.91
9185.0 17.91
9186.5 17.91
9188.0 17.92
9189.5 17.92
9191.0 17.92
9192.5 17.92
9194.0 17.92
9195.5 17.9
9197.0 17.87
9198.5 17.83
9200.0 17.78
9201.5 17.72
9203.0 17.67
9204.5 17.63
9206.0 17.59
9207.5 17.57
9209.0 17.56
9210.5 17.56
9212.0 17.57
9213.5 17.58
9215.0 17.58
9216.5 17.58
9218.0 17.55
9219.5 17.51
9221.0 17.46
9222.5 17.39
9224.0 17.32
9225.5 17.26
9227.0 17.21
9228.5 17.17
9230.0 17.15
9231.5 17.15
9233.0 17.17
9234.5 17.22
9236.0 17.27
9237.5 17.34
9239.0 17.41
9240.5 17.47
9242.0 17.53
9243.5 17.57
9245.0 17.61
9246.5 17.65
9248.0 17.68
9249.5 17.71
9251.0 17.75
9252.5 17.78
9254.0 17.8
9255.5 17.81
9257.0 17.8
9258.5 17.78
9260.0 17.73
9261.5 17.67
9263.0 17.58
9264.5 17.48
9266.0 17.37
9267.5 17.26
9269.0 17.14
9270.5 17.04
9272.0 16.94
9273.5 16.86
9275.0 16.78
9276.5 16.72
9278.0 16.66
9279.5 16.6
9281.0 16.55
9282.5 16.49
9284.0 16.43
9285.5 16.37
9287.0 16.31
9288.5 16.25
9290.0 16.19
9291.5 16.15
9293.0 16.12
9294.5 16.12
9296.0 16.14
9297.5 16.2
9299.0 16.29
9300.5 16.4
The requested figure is -0.04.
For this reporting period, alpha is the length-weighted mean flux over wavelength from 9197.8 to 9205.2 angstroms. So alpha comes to 17.7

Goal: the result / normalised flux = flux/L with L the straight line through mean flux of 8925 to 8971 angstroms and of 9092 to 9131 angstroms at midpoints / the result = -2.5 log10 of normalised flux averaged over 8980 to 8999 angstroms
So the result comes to 0.03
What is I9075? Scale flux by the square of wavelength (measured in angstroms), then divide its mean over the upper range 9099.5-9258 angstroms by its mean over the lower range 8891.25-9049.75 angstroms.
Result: 1.1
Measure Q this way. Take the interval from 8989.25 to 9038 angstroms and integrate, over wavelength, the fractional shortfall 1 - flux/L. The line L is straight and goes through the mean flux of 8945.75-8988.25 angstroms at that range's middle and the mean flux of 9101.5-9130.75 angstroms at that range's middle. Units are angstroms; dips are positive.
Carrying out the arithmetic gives 1.4 angstroms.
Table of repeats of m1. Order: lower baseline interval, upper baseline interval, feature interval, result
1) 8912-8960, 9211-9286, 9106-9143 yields -0.013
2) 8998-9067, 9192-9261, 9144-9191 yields -0.010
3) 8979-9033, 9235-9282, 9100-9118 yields -0.034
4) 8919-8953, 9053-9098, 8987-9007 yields 0.036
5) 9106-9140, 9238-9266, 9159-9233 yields -0.011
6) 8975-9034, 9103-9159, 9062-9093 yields -0.013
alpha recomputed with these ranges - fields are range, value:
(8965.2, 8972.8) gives 16.7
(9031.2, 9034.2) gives 16.5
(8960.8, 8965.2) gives 16.8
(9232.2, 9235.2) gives 17.2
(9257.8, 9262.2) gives 17.7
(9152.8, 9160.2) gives 16.9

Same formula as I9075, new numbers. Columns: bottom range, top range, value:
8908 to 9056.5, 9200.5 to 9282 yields 1.13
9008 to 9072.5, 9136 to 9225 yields 1.08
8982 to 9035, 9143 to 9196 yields 1.12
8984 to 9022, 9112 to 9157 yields 1.09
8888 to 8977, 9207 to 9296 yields 1.14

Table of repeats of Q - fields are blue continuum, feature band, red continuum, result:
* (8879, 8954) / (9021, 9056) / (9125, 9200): 0.2 angstroms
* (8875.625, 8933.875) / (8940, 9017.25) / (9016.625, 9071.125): 0.3 angstroms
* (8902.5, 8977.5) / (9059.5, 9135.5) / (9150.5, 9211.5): 0.4 angstroms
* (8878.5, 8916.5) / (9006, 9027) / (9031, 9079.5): 0.4 angstroms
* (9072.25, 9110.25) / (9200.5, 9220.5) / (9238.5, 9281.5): -0.4 angstroms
